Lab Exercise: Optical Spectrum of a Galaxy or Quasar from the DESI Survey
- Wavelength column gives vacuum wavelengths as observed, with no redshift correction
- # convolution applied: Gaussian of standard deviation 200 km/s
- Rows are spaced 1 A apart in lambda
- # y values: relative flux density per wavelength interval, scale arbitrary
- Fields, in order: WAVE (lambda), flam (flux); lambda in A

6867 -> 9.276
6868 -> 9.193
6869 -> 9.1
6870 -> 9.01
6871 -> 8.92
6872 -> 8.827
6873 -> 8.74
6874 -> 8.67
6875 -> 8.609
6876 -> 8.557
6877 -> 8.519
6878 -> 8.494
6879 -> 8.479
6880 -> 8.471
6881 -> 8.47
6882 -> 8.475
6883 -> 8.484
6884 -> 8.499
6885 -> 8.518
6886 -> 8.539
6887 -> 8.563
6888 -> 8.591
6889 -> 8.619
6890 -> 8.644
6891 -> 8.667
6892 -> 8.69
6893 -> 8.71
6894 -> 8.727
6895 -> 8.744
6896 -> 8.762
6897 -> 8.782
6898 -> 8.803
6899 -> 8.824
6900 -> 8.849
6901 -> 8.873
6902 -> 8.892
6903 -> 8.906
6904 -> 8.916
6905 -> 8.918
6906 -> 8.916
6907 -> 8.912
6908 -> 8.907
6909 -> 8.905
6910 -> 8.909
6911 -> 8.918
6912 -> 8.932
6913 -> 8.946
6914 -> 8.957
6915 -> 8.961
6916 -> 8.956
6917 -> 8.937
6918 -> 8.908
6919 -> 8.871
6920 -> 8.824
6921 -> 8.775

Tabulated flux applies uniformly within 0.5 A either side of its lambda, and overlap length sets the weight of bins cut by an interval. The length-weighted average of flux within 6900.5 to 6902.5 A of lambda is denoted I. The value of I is 8.88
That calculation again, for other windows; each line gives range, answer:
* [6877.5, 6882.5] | 8.48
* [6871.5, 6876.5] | 8.68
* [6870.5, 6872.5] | 8.87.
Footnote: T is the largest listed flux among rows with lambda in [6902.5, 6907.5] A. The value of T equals 8.918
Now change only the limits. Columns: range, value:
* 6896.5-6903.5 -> 8.906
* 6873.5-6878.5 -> 8.67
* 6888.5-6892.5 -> 8.69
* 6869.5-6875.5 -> 9.01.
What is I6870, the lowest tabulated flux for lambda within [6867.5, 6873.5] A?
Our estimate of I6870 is 8.74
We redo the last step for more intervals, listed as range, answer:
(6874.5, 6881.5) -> 8.47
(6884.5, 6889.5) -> 8.518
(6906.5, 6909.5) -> 8.905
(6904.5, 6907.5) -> 8.912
